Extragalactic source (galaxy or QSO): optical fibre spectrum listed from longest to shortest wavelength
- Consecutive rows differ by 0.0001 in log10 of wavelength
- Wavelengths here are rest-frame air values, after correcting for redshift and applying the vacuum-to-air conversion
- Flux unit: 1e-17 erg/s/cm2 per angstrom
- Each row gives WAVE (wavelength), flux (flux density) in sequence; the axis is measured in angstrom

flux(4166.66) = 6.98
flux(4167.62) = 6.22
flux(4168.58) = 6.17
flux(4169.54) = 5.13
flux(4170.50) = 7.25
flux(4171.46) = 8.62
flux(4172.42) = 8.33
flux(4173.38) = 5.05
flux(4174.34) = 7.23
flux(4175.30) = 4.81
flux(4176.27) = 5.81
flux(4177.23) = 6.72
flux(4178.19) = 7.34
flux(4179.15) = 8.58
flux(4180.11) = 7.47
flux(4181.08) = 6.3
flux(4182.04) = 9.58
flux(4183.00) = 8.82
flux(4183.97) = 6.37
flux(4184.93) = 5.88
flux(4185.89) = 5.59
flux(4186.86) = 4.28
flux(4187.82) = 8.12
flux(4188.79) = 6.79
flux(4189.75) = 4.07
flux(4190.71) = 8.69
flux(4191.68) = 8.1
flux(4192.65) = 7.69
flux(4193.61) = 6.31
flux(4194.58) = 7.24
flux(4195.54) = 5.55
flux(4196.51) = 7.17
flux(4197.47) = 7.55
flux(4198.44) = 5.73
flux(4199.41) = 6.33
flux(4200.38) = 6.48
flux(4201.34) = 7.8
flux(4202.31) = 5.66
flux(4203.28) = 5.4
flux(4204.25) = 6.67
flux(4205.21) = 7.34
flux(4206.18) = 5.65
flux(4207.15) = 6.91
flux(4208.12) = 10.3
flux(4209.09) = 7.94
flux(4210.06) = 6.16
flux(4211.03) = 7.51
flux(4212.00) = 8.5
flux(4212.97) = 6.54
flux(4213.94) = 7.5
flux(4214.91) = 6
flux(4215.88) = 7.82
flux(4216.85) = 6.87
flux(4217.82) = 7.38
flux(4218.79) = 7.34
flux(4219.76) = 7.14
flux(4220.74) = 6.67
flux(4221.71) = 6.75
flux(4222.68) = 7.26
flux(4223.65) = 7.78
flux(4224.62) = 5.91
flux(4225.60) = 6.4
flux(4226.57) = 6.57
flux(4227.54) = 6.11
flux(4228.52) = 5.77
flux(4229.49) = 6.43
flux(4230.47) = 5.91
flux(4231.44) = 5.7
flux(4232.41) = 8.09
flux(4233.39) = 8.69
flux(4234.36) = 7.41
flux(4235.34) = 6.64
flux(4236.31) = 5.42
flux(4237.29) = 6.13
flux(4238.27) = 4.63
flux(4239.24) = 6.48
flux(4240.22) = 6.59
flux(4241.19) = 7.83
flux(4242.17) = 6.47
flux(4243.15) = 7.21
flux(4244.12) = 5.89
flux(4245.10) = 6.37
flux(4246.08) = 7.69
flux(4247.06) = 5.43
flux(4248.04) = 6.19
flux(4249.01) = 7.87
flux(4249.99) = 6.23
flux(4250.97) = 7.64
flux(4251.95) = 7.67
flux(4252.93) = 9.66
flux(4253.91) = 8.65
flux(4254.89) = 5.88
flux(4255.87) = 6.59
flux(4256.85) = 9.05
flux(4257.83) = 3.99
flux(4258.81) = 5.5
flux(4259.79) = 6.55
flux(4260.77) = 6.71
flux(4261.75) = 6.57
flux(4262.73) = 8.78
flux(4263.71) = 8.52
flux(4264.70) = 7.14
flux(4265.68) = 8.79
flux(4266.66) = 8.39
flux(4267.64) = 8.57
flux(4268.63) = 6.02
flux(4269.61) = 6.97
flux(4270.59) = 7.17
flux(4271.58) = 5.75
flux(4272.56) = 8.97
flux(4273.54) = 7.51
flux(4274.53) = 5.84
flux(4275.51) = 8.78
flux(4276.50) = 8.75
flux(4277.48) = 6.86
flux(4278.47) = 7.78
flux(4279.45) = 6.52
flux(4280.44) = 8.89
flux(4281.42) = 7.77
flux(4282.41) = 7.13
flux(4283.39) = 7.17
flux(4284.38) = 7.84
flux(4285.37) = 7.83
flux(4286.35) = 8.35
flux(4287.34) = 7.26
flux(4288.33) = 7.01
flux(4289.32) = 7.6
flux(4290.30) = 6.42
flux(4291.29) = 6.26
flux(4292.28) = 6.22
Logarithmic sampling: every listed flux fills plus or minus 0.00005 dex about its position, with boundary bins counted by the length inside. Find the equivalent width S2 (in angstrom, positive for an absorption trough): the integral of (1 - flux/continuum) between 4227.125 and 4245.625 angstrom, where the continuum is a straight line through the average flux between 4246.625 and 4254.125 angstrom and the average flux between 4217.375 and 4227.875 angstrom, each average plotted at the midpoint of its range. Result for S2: 1.6 angstrom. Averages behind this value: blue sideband 6.86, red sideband 7.39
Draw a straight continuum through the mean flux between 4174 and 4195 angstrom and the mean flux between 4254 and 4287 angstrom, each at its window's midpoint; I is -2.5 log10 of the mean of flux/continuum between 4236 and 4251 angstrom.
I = 0.12 mag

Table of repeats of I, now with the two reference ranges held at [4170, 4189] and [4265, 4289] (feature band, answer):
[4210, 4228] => 0.03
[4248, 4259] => 0.04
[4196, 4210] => 0.03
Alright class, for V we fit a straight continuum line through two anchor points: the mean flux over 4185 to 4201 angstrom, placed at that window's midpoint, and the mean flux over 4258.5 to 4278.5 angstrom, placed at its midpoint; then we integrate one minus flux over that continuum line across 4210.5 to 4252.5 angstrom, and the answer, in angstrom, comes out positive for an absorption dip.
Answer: 1.3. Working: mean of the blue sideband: 6.6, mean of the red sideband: 7.43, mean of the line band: 6.8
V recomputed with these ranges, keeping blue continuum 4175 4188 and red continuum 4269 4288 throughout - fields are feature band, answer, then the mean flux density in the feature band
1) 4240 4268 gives 0.6 angstrom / 7.19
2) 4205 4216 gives -0.5 angstrom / 7.33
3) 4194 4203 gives 0.5 angstrom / 6.58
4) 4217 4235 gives 0.7 angstrom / 6.85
